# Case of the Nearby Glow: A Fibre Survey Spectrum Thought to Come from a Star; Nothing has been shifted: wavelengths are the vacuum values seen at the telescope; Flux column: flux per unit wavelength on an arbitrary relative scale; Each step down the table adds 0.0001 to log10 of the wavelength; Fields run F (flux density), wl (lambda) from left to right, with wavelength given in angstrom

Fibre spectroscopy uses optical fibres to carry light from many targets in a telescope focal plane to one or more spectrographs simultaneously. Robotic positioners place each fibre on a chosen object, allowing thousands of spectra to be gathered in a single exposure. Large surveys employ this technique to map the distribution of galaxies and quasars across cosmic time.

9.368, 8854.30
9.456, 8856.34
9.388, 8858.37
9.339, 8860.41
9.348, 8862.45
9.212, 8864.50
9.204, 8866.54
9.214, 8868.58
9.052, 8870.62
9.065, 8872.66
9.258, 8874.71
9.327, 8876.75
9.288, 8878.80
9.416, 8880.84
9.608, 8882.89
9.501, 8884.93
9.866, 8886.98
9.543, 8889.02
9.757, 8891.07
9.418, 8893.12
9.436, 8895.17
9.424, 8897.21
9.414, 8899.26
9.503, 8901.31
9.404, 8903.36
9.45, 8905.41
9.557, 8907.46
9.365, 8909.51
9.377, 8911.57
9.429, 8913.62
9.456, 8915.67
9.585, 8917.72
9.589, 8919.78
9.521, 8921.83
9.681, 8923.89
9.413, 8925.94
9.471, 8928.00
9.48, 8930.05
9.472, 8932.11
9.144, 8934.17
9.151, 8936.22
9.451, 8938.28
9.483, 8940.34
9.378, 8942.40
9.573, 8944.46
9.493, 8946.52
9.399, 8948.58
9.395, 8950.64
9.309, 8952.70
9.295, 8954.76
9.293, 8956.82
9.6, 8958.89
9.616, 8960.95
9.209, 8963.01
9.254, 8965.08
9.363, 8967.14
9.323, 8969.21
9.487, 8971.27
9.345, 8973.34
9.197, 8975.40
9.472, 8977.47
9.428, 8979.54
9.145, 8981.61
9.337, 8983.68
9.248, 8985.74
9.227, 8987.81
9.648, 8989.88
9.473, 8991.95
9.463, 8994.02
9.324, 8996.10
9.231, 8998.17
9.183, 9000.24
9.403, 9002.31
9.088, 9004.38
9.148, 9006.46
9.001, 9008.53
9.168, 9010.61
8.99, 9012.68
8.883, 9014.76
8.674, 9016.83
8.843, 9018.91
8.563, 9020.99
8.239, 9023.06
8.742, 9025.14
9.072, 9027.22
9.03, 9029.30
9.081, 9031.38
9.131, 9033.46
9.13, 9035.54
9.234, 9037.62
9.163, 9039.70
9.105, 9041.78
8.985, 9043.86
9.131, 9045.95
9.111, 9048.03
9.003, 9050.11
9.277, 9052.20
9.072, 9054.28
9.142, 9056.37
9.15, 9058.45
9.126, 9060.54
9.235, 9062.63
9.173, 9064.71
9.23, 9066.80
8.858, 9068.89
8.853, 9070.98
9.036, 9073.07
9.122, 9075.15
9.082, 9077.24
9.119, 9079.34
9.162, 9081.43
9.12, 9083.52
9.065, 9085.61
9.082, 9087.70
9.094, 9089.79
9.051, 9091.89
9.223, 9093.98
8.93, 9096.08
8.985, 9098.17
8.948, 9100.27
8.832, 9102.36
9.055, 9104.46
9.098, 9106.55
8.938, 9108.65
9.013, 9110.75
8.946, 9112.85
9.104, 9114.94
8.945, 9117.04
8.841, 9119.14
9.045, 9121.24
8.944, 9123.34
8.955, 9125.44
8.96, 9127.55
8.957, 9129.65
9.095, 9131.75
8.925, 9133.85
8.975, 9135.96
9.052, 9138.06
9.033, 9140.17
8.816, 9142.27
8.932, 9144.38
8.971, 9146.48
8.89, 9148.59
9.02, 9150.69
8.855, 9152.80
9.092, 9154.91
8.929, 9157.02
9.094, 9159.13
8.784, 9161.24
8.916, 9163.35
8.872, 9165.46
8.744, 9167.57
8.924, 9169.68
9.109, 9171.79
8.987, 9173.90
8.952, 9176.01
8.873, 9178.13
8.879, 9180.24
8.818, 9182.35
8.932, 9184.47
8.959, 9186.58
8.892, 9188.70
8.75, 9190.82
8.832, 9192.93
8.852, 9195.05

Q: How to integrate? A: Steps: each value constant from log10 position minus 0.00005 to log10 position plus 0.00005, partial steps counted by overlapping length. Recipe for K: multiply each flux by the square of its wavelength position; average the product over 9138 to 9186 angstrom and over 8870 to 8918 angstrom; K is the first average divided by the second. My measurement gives 1.00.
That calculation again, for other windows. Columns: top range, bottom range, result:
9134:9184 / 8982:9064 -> 1.01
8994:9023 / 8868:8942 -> 0.98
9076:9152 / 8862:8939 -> 1.00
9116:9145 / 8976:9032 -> 1.01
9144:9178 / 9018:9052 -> 1.02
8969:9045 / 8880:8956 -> 0.98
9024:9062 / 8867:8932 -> 0.99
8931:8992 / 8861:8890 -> 1.02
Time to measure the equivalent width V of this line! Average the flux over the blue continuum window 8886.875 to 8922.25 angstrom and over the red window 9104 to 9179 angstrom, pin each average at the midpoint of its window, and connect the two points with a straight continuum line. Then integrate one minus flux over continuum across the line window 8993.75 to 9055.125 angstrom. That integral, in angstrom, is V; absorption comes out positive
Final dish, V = 1.2 angstrom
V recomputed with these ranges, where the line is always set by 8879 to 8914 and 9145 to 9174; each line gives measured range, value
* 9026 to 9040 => 0.1 angstrom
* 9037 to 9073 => 0.2 angstrom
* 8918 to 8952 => -0.1 angstrom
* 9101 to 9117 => 0.1 angstrom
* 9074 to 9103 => 0.1 angstrom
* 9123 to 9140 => 0.0 angstrom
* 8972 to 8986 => 0.0 angstrom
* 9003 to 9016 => 0.3 angstrom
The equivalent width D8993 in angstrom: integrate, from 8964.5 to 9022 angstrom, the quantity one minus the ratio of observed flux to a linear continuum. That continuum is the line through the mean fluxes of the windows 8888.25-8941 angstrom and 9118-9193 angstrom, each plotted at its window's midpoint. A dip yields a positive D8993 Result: 0.5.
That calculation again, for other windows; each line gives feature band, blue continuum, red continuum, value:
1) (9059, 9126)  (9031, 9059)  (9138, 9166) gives 0.0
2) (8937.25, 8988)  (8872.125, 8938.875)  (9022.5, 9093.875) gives -0.4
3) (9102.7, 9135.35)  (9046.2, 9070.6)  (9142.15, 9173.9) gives 0.1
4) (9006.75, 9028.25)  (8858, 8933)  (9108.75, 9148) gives 0.8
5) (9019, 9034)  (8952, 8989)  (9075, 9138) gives 0.6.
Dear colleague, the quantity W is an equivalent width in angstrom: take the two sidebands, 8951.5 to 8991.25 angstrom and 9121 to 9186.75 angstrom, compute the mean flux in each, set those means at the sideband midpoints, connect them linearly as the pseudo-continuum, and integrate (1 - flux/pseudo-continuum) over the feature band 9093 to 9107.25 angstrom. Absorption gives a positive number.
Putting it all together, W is 0.1 angstrom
